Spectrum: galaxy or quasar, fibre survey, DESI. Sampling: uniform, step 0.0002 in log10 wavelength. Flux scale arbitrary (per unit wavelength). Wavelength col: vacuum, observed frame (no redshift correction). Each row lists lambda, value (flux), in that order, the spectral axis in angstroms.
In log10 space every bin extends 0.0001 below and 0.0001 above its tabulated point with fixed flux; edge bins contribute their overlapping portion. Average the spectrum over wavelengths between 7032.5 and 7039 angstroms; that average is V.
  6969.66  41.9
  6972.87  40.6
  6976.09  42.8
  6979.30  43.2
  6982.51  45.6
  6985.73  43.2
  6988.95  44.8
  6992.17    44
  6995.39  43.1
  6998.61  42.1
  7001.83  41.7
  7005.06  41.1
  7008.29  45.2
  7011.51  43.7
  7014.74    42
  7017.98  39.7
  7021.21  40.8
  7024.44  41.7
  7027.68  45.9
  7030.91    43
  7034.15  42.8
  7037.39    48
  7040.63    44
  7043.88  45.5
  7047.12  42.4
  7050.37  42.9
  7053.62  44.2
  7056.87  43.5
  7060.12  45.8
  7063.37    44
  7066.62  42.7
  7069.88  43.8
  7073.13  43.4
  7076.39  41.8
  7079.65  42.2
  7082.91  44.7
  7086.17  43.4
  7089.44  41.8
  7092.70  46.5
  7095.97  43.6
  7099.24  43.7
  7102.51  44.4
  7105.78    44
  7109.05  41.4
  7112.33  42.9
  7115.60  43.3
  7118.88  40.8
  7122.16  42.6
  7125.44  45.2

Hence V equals 45.4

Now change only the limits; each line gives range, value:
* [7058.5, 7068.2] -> 44.2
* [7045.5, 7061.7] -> 43.7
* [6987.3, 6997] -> 44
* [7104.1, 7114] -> 42.8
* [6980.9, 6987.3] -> 44.4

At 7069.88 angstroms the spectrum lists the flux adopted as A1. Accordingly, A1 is 43.8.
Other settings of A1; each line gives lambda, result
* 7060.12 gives 45.8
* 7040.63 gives 44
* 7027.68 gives 45.9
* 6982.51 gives 45.6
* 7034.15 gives 42.8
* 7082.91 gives 44.7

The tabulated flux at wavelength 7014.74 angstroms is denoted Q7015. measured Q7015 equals 42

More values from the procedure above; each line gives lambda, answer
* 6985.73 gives 43.2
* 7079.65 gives 42.2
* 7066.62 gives 42.7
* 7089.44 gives 41.8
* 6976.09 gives 42.8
